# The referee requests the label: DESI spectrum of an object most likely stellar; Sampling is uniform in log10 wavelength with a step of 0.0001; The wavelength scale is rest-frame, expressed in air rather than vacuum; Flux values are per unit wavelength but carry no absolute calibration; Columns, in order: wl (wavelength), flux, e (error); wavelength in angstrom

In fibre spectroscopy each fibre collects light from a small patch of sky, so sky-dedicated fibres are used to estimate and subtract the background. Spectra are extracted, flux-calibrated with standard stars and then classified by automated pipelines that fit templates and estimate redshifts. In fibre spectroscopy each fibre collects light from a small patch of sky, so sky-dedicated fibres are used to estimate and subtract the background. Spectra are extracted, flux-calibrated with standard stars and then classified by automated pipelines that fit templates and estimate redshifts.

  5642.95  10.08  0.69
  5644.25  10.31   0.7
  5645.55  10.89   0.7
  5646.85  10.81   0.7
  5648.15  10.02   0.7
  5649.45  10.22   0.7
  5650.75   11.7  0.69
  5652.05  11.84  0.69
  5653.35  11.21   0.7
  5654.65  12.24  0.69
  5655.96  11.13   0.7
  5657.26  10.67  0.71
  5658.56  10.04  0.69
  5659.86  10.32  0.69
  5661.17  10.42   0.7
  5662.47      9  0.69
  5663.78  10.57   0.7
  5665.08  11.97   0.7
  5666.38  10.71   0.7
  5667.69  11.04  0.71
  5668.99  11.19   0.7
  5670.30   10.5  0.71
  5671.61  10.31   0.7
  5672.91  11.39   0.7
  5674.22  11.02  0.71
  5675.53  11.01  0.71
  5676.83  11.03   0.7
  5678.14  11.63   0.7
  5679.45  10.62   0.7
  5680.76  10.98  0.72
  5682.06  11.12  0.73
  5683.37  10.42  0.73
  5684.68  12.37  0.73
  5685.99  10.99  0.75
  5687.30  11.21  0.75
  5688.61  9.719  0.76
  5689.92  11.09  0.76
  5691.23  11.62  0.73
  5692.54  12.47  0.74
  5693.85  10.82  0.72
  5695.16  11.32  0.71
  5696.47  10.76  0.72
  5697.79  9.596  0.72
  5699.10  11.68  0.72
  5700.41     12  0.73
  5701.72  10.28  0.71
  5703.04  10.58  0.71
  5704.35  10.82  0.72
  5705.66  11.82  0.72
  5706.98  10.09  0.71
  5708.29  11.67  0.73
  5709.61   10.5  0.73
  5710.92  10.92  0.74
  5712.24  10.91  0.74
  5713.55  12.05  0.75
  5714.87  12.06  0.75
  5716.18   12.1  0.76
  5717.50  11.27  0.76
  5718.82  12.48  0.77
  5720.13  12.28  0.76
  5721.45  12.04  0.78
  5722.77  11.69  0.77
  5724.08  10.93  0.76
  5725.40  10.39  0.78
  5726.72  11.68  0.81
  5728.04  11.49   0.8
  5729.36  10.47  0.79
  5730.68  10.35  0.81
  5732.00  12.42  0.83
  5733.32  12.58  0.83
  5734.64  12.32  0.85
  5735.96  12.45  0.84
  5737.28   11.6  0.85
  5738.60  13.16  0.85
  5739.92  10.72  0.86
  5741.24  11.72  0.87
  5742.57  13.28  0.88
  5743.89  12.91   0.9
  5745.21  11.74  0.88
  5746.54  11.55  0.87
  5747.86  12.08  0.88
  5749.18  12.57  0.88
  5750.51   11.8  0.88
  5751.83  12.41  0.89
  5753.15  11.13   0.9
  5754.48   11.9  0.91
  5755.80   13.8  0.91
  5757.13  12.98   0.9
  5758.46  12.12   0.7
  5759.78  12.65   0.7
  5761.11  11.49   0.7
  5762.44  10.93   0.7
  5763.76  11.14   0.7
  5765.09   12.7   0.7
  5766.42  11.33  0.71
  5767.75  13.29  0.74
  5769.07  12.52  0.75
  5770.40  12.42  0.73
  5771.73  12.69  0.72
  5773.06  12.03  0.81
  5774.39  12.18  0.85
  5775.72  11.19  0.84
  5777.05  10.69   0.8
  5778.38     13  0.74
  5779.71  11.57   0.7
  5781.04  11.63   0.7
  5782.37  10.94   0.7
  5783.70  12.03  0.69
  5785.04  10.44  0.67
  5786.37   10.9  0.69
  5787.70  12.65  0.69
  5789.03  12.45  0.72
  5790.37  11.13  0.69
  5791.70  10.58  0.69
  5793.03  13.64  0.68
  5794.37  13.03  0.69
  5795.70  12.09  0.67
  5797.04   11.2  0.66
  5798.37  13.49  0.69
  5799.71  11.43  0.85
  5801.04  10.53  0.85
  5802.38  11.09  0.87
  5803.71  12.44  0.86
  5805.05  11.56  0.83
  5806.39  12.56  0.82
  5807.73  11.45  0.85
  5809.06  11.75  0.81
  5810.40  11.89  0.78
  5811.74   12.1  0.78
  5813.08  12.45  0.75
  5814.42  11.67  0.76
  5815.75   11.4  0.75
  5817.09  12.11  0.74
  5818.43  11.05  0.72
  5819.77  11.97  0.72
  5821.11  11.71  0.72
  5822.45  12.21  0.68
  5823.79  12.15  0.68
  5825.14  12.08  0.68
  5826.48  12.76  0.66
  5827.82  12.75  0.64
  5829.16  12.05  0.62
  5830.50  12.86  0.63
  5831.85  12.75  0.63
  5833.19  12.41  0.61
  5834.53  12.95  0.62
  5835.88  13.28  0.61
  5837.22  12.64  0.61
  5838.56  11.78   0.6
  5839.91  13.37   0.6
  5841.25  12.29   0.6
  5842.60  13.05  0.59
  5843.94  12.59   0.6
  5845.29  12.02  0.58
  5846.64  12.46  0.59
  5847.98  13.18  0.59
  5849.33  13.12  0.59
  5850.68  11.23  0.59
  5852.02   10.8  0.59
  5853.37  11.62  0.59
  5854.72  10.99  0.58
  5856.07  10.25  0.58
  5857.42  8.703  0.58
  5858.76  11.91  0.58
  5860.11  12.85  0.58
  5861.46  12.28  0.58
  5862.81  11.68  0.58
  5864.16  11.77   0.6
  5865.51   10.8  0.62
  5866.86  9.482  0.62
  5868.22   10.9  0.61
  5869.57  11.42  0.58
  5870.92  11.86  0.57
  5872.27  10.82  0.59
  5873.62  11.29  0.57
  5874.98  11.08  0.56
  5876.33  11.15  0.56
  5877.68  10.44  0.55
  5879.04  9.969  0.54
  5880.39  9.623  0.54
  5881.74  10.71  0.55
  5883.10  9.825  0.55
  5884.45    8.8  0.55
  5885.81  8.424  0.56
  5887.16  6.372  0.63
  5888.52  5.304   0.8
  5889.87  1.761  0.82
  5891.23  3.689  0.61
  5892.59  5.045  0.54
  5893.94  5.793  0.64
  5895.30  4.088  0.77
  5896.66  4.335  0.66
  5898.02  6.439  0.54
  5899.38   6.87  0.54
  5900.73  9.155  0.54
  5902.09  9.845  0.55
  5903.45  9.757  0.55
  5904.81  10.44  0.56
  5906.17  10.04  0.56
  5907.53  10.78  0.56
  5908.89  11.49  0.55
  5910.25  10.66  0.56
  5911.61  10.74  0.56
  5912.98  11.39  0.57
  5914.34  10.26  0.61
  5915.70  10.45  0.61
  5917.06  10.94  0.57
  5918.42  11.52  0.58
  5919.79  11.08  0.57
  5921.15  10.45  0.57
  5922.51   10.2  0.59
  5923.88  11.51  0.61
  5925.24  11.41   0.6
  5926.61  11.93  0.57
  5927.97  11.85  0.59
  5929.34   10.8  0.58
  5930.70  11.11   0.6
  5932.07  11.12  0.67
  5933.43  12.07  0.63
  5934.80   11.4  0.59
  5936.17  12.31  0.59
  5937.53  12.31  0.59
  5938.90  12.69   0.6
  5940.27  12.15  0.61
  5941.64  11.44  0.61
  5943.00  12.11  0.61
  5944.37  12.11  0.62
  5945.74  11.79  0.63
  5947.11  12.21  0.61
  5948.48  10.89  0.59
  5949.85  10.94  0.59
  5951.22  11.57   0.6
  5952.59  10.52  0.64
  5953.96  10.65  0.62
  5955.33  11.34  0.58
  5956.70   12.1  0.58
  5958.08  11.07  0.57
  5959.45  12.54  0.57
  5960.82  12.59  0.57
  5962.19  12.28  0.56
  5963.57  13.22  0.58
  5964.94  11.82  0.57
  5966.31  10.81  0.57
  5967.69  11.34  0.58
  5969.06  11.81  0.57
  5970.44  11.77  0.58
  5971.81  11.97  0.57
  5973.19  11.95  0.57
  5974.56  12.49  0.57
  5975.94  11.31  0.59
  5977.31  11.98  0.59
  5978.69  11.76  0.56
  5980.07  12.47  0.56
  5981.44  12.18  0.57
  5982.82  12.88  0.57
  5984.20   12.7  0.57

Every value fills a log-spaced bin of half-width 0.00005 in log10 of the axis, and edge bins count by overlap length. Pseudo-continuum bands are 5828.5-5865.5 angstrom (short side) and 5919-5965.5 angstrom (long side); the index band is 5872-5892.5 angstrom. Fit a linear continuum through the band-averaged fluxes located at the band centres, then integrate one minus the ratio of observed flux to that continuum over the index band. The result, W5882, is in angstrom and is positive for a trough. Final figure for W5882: 5.9 angstrom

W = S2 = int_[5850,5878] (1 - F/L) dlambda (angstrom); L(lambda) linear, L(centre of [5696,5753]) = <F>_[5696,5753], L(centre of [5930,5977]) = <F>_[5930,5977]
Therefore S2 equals 1.4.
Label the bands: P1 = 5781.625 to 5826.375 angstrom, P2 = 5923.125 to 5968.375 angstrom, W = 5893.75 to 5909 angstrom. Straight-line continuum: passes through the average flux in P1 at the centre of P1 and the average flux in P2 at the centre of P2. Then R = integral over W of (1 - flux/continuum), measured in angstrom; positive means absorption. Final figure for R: 4.6 angstrom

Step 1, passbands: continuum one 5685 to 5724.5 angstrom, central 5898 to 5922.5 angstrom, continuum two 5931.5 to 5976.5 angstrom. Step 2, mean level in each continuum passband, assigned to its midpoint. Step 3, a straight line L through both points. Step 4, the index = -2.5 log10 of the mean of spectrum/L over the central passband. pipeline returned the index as 0.14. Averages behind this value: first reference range 11.3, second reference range 11.8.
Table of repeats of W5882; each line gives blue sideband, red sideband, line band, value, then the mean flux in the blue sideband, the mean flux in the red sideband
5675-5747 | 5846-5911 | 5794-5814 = -2.89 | 11.4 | 9.61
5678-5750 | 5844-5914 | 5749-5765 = -1.56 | 11.5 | 9.74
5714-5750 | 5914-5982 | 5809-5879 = -0.56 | 11.9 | 11.6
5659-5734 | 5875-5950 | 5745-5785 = -4.71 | 11.1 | 9.86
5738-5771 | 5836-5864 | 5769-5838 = 0.34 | 12.2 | 12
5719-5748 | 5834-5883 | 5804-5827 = -0.60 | 11.8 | 11.5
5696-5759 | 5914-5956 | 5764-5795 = -0.91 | 11.7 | 11.4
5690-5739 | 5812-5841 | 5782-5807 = 0.52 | 11.4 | 12.3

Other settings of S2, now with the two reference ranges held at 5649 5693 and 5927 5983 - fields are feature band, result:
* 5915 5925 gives 0.7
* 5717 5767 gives -3.2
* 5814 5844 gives -2.4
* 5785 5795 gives -0.5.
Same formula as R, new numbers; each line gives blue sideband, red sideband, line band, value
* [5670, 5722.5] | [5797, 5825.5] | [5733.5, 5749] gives -0.97 angstrom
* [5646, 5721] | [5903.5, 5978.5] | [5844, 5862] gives -0.55 angstrom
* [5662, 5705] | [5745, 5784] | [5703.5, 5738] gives -0.17 angstrom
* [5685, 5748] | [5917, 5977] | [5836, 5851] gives -1.32 angstrom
